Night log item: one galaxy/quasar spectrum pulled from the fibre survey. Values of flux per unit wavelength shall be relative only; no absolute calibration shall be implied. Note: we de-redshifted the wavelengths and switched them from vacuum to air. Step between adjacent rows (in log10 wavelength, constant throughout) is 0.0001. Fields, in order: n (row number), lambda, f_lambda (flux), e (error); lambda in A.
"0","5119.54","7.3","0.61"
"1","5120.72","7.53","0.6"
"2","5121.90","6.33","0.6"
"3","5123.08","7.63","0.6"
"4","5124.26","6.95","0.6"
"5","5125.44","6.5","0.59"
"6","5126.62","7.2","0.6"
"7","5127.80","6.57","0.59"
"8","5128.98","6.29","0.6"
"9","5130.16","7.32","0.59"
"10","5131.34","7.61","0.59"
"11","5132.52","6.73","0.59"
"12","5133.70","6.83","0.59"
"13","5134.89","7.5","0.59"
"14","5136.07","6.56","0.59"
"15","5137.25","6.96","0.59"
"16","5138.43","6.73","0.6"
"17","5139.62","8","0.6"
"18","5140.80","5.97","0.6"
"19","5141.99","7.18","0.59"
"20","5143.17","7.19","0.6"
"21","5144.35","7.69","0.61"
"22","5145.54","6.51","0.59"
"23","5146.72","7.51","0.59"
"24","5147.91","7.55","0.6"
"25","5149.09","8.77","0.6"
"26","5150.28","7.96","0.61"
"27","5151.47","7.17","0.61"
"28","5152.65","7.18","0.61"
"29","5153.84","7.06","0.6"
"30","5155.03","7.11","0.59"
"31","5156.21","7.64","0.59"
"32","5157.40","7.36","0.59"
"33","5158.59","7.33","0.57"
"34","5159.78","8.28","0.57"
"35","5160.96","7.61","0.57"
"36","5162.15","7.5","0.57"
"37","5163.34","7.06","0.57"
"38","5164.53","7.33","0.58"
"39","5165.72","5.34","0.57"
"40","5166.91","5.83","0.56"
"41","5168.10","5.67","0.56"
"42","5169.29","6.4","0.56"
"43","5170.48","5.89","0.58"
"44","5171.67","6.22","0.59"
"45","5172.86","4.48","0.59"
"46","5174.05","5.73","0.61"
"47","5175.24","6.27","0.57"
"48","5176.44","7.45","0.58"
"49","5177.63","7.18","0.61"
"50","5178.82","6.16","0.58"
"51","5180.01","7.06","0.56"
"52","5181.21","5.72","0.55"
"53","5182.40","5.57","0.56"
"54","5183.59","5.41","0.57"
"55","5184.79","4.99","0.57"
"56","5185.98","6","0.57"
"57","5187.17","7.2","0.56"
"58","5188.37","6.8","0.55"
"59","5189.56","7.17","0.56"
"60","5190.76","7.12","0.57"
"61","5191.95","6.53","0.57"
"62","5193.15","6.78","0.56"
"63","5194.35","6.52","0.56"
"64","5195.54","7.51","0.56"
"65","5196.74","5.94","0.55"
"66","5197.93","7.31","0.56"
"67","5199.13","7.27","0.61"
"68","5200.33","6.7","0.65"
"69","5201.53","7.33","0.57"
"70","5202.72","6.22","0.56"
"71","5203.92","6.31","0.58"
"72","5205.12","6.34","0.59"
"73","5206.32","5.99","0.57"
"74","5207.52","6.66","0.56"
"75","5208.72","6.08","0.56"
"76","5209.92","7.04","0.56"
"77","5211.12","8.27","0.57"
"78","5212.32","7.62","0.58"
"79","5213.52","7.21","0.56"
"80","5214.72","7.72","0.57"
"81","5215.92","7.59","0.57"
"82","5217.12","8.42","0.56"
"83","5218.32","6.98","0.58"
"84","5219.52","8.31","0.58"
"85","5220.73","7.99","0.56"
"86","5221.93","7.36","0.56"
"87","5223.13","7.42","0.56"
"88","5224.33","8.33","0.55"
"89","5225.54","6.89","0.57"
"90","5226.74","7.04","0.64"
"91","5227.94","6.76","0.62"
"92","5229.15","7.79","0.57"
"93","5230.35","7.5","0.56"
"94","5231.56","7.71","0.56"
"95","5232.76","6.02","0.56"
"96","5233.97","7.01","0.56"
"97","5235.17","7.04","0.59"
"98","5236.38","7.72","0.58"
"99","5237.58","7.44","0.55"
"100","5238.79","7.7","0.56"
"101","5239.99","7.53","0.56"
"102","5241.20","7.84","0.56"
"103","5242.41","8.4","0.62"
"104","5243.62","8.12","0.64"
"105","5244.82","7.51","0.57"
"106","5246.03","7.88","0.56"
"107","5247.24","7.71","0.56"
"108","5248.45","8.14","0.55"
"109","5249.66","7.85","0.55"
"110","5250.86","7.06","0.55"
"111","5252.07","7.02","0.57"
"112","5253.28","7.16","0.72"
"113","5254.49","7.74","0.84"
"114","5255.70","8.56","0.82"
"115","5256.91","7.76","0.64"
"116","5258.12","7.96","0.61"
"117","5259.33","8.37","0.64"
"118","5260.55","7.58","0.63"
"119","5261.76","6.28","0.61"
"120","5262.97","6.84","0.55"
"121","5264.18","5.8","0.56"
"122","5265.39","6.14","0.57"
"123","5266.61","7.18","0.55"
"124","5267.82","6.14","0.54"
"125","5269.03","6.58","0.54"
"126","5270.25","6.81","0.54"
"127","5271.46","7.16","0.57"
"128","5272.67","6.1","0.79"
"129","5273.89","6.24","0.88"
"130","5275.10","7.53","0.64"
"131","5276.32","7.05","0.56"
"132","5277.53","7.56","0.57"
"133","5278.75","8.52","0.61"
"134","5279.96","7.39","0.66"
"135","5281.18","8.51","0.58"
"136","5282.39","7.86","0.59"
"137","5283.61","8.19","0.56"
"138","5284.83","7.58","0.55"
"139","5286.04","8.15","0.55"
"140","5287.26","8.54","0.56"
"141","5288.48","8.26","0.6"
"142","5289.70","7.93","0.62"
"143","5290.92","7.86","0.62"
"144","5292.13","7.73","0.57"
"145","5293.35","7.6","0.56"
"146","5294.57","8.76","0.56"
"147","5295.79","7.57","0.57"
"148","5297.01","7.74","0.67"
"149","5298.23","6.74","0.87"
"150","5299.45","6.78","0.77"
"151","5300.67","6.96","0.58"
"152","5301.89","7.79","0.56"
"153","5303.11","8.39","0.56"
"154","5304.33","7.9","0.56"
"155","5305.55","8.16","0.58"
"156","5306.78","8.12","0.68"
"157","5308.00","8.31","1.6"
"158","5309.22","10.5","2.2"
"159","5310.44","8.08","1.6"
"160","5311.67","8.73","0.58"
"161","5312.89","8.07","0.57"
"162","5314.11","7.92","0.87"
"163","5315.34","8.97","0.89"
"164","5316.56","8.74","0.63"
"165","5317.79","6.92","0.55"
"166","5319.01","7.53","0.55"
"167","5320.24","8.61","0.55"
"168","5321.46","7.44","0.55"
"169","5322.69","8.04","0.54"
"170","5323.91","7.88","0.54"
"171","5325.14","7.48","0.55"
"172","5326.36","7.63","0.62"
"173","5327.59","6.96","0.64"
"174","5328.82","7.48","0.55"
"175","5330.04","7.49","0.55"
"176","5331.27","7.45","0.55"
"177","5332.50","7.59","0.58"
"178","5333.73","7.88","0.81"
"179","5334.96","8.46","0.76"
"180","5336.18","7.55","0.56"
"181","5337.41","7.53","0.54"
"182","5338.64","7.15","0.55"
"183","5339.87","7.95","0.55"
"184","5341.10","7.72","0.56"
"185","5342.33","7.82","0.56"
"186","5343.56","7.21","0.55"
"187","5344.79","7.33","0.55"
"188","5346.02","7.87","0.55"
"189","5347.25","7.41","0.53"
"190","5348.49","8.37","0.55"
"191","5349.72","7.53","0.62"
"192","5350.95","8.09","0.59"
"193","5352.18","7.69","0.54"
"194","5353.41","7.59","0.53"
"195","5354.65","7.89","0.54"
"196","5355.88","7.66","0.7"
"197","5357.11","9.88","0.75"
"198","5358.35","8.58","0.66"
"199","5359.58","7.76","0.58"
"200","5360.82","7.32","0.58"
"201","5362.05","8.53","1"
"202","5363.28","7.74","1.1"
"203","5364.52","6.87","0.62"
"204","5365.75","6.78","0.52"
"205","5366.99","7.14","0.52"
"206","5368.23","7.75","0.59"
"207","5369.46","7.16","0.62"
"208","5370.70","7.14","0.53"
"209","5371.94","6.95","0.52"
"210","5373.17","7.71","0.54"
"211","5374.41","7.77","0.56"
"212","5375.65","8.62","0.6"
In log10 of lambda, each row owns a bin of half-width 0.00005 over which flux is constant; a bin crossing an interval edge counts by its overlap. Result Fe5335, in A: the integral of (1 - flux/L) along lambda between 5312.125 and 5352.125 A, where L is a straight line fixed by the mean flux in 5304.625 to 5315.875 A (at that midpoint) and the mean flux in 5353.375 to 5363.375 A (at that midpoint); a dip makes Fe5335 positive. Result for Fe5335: 2.86 A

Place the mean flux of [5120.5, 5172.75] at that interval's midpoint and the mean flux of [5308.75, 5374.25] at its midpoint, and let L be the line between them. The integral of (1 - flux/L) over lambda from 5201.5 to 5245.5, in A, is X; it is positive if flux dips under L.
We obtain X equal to -0.1 A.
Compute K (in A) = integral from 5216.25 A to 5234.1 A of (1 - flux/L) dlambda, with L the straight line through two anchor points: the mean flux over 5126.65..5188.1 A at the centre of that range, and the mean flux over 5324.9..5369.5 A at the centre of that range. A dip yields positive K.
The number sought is -0.8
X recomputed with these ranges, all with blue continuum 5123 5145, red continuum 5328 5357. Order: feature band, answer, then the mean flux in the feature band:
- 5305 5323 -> -1.6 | 8.28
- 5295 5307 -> -0.1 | 7.61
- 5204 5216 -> 0.4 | 6.99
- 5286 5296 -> -0.7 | 8.05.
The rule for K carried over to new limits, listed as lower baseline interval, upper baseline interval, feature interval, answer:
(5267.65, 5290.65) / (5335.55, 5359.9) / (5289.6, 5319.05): -1.44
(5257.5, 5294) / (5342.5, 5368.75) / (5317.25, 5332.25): 0.07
